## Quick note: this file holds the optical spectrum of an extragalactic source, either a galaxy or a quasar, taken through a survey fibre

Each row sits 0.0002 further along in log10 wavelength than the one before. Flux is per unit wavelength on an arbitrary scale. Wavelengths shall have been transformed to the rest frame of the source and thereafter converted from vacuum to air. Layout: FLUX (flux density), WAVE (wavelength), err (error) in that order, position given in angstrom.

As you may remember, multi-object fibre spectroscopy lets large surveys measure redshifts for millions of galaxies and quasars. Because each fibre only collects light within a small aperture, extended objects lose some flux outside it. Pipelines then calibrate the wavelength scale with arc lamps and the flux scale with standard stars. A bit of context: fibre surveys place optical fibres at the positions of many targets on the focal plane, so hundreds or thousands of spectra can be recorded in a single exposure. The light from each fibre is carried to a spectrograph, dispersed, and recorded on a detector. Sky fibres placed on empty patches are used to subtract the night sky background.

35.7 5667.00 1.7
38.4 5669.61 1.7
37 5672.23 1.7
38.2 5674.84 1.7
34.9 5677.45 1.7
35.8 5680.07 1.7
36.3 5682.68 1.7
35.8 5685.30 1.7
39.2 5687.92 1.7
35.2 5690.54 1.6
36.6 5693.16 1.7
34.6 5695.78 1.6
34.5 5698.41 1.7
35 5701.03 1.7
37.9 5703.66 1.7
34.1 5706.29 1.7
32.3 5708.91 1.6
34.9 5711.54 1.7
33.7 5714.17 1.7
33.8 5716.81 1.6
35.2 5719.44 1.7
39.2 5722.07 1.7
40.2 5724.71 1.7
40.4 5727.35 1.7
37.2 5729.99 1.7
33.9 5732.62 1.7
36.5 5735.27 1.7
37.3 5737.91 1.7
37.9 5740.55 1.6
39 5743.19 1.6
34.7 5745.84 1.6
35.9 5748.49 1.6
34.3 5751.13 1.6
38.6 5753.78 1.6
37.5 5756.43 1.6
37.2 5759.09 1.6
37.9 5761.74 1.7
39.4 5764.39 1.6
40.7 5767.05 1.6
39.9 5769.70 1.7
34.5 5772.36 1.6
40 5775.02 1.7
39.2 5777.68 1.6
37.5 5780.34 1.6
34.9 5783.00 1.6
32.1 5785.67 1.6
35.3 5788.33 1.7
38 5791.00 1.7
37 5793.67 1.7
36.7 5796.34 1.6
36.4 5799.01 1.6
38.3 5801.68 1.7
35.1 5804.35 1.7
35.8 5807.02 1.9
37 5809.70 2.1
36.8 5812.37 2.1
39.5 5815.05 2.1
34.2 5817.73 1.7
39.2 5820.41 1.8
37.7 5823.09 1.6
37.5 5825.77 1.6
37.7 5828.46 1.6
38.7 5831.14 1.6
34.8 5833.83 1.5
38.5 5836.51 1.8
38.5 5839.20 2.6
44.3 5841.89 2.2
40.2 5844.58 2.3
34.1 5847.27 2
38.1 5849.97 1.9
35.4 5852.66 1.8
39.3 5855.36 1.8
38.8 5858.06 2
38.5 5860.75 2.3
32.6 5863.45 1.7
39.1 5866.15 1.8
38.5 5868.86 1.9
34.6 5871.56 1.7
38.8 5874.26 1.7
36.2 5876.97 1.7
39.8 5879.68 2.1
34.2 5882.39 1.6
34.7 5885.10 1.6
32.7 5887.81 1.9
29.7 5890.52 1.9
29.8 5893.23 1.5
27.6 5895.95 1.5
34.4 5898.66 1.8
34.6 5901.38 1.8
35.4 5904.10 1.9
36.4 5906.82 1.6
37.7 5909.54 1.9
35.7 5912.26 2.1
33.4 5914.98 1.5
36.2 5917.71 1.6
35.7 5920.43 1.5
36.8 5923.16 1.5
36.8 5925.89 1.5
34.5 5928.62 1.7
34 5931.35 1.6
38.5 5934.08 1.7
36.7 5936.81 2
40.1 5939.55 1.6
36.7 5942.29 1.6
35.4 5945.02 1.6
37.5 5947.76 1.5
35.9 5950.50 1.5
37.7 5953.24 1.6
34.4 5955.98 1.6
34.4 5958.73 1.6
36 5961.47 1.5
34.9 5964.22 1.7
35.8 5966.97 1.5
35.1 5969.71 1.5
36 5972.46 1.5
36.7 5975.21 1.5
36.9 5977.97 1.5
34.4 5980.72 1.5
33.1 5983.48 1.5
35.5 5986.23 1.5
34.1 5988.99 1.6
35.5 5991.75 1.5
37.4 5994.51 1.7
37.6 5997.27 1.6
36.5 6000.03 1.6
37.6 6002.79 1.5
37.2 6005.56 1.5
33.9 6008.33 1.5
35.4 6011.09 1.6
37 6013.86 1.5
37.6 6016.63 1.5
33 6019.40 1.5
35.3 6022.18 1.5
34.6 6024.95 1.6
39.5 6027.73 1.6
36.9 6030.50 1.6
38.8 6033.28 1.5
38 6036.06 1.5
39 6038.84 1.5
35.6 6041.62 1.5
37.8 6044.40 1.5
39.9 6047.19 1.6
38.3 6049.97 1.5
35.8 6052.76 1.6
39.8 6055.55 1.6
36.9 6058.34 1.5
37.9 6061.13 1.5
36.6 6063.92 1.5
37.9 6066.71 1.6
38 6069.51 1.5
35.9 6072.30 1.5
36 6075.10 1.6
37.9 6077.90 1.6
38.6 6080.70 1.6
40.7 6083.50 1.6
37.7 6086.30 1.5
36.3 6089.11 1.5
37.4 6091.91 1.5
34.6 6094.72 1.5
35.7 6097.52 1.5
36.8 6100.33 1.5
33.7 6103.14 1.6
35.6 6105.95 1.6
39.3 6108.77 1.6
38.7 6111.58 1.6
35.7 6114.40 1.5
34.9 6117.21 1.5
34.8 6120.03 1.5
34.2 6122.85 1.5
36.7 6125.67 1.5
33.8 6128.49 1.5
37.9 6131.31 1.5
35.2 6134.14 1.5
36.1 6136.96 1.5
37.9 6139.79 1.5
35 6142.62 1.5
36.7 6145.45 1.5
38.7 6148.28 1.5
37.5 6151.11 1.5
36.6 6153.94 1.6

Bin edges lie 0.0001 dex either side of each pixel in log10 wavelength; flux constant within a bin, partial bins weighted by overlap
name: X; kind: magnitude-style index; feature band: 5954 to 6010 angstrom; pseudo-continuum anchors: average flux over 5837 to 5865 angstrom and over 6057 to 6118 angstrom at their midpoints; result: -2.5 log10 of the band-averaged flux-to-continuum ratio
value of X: 0.052 mag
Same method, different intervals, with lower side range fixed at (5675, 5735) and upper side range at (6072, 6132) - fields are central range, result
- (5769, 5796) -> -0.02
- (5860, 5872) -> -0.02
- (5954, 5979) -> 0.02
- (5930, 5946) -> -0.02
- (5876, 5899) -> 0.10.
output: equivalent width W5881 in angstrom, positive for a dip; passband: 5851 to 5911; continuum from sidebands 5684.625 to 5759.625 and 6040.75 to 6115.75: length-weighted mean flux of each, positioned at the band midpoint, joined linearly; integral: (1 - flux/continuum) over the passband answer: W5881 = 2.1 angstrom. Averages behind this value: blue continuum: 36.3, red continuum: 37.2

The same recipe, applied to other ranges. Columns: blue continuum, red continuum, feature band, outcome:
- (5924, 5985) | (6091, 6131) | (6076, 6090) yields -0.9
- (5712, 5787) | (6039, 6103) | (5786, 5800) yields 0.3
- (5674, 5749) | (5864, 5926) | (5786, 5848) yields -3.2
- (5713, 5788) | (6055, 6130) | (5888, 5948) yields 3.0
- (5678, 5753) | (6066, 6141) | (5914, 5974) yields 0.6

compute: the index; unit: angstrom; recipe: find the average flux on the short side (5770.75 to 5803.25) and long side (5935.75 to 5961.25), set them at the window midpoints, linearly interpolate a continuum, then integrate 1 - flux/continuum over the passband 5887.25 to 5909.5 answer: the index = 2.24 angstrom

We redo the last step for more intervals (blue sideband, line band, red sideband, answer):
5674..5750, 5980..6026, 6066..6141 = 1.0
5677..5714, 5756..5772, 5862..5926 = -1.5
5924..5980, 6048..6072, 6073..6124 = -0.8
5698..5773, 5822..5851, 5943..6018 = -1.4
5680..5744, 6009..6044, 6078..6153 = -0.2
